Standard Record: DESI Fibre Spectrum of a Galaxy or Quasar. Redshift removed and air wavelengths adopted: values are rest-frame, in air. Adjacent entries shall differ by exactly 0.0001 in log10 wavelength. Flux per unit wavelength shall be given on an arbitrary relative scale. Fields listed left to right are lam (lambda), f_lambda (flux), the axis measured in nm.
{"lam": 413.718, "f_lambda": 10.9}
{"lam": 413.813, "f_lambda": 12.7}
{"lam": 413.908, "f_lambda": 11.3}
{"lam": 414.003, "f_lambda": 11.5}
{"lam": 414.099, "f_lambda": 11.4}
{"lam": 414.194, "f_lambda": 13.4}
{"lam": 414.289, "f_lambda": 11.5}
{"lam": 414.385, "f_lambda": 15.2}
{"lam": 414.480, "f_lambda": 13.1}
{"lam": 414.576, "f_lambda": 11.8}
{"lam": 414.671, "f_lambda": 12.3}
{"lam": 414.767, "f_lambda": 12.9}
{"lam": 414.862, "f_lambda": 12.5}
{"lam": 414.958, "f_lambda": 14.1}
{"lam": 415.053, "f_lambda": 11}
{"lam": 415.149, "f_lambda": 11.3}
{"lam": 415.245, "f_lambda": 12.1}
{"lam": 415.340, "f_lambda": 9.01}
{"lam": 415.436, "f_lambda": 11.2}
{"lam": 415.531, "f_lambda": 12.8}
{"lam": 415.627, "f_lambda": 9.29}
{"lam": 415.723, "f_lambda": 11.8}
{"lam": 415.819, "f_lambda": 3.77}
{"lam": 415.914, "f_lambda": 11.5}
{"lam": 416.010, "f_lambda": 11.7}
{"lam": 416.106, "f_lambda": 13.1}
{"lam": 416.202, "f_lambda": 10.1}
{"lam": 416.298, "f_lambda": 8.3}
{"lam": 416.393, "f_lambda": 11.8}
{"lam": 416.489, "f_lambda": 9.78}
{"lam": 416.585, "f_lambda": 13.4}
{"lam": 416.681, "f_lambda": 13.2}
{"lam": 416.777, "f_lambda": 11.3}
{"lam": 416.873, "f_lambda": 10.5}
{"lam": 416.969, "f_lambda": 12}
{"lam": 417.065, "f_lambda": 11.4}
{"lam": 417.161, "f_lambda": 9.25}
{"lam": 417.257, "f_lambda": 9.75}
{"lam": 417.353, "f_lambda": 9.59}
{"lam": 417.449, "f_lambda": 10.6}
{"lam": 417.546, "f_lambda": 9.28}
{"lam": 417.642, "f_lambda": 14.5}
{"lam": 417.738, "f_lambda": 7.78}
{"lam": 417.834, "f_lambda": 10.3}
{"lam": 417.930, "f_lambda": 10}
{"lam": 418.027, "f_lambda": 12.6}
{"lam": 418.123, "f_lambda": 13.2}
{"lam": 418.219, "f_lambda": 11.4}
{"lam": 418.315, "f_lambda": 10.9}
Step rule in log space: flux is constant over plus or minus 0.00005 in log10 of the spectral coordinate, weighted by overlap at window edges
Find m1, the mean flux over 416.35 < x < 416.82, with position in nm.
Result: 11.9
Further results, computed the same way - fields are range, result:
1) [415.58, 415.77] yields 10.5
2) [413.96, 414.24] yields 12.1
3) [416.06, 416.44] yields 10.8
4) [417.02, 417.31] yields 10.1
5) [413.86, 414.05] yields 11.4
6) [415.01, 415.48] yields 10.9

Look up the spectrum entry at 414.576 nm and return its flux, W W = 11.8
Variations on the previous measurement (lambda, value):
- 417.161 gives 9.25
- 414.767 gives 12.9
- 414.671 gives 12.3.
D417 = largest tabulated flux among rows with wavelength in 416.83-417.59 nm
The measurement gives 12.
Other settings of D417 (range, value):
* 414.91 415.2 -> 14.1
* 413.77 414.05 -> 12.7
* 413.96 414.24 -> 13.4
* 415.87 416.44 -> 13.1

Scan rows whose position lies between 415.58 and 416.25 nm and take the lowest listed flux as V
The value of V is 3.77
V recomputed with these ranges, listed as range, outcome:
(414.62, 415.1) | 11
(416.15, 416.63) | 8.3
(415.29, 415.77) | 9.01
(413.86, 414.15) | 11.3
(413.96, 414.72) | 11.4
